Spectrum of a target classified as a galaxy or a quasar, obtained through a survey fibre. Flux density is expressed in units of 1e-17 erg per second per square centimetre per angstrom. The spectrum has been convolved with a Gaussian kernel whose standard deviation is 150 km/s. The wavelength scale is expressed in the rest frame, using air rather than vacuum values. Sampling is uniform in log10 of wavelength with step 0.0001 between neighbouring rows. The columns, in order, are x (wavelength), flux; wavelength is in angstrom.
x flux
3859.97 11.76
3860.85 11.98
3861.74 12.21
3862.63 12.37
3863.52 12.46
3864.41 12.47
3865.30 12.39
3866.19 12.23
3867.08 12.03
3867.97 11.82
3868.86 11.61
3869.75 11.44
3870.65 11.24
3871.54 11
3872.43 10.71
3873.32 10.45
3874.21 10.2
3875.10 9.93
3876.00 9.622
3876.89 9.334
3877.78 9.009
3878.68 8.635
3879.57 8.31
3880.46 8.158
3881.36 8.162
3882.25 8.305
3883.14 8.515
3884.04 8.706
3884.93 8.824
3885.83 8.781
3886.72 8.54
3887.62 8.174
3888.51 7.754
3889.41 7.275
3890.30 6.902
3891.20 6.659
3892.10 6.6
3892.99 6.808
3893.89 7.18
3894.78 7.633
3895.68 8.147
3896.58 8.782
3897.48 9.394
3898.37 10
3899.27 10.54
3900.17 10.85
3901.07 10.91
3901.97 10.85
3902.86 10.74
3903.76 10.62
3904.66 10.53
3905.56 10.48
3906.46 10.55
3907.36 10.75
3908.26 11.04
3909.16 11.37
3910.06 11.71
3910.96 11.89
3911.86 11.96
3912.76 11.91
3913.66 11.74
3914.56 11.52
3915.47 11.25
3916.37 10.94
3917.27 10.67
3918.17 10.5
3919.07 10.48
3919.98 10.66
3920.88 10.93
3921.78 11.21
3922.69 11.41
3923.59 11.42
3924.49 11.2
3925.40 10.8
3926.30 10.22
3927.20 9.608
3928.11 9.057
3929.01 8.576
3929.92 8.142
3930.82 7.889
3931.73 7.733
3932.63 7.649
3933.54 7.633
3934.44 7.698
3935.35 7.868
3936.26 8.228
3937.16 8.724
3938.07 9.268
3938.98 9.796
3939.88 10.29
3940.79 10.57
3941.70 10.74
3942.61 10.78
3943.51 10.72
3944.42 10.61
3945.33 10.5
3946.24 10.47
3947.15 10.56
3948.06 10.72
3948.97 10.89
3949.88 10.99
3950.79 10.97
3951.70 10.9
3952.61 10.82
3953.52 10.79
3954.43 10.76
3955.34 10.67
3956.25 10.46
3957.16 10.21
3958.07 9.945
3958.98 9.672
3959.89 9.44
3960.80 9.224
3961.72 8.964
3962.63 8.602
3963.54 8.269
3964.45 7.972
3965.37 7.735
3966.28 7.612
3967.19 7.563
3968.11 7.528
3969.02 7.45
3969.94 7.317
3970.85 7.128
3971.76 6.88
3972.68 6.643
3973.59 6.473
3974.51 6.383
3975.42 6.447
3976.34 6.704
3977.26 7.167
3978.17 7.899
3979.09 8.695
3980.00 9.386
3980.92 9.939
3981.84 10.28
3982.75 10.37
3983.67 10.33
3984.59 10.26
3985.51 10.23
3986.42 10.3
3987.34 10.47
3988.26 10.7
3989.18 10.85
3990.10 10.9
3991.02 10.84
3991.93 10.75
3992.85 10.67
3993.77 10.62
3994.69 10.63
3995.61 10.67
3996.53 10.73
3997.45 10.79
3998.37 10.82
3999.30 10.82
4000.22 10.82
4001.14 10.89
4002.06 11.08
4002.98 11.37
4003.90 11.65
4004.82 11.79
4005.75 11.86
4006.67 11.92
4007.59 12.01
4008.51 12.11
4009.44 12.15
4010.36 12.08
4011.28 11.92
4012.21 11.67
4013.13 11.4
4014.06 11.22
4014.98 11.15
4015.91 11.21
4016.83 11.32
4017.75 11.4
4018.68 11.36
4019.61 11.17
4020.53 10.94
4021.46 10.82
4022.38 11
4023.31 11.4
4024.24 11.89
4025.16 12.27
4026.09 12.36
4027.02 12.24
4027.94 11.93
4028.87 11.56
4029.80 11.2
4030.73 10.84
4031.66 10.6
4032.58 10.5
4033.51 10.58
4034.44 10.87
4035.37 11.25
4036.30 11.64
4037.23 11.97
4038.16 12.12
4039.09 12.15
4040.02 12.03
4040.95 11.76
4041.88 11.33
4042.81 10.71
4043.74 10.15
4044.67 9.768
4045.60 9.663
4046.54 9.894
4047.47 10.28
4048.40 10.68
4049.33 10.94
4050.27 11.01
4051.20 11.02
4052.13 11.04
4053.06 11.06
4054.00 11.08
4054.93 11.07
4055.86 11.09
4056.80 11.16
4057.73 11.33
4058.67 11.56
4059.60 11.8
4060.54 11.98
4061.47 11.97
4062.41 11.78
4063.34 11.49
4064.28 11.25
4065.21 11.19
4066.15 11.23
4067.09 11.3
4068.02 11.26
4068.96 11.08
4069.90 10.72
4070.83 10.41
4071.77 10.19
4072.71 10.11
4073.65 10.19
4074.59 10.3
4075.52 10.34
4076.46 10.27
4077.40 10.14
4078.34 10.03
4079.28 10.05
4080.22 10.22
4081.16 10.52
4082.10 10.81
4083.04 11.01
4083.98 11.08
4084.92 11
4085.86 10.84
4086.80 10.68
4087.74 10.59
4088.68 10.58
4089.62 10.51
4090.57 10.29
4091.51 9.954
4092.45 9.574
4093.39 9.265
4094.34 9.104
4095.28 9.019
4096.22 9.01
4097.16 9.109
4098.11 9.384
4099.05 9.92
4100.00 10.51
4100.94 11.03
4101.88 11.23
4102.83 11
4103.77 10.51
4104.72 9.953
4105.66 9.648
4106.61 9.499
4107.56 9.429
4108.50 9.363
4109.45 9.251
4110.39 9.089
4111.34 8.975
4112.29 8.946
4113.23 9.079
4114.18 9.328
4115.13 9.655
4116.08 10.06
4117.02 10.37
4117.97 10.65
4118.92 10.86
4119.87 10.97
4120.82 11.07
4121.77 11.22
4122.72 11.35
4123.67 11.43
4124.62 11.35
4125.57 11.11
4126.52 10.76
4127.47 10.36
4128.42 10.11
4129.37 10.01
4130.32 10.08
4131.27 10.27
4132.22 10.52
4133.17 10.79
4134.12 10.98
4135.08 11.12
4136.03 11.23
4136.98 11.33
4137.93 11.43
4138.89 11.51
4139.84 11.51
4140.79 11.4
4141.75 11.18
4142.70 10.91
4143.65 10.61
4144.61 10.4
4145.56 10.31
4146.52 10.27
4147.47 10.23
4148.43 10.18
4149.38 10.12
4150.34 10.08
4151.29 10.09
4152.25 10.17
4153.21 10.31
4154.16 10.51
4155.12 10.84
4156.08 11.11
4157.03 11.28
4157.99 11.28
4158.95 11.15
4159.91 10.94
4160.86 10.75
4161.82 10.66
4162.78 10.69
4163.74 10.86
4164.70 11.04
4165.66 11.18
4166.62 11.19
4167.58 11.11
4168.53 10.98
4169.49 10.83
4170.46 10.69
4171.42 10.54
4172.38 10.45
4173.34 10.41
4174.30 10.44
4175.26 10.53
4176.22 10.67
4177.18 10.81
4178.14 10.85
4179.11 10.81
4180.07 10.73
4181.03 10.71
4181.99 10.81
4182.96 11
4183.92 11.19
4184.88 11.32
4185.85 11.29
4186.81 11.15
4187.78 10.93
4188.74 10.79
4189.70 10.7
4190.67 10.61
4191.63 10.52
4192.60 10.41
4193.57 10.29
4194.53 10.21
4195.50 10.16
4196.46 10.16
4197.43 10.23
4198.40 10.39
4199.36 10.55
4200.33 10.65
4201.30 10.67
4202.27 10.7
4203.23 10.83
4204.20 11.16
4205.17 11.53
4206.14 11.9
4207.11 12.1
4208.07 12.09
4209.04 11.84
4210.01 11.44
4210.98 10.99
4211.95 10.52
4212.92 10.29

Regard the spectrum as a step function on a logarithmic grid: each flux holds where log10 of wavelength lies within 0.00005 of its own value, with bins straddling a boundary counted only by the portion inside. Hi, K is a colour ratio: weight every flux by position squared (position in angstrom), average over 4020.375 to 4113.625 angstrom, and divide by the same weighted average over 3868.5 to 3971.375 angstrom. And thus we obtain 1.19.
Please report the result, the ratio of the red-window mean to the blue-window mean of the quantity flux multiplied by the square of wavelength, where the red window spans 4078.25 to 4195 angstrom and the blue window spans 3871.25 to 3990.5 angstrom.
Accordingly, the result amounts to 1.23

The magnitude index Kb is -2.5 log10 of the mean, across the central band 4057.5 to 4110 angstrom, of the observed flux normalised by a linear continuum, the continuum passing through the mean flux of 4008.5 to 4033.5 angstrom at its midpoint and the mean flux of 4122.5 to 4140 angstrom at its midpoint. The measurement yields 0.07 mag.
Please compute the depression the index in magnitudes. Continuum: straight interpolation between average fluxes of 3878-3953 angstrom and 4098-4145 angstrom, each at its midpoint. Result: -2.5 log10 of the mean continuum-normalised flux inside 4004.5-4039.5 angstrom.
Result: -0.14 mag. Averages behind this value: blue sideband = 9.71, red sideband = 10.5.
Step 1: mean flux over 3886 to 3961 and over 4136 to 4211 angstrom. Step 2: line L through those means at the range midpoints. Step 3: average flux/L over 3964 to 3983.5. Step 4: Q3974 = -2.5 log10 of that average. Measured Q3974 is 0.275 mag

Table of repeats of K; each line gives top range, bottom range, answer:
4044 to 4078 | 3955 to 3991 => 1.29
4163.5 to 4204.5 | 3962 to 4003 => 1.28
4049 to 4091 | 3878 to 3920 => 1.24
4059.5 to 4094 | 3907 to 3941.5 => 1.14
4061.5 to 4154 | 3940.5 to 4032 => 1.08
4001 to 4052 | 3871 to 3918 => 1.26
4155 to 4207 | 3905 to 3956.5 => 1.19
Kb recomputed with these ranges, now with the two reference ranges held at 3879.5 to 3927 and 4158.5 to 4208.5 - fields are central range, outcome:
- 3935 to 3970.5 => 0.04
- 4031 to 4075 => -0.07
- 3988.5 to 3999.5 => -0.06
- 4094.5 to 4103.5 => 0.05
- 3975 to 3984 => 0.16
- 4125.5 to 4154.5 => 0.00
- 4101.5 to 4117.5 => 0.09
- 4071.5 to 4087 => 0.00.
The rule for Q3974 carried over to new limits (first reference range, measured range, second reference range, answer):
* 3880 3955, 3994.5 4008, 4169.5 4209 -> -0.11 mag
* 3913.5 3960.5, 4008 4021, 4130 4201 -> -0.12 mag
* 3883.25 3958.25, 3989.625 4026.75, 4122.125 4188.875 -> -0.11 mag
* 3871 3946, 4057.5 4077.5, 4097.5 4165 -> -0.08 mag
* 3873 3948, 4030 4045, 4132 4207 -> -0.10 mag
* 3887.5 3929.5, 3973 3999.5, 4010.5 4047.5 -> 0.12 mag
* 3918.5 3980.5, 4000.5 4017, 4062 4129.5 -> -0.20 mag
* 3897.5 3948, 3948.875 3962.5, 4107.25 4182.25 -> 0.01 mag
